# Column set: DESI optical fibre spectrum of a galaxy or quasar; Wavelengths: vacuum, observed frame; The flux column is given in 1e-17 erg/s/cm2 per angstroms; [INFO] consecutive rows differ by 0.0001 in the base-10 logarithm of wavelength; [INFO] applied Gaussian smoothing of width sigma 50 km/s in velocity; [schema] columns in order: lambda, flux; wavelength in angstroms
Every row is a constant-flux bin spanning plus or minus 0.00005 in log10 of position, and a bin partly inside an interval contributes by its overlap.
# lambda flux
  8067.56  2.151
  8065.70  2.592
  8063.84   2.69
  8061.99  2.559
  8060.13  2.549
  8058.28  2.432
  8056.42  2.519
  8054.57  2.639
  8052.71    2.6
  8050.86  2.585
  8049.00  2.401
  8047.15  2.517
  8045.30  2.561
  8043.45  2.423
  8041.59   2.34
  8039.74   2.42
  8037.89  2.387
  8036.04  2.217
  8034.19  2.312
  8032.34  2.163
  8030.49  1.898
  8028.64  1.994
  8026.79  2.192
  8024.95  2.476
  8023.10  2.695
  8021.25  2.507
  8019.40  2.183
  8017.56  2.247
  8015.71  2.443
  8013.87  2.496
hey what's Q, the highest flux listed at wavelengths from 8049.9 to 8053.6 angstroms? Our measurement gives 2.6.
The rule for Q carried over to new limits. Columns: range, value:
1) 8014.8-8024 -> 2.695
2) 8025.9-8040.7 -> 2.42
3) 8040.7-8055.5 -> 2.639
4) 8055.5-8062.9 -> 2.559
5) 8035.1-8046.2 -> 2.561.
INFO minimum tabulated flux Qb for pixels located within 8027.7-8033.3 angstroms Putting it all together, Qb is 1.898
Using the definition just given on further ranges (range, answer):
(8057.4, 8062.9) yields 2.432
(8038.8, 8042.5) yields 2.34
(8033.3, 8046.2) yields 2.217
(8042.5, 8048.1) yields 2.423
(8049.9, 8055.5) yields 2.585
